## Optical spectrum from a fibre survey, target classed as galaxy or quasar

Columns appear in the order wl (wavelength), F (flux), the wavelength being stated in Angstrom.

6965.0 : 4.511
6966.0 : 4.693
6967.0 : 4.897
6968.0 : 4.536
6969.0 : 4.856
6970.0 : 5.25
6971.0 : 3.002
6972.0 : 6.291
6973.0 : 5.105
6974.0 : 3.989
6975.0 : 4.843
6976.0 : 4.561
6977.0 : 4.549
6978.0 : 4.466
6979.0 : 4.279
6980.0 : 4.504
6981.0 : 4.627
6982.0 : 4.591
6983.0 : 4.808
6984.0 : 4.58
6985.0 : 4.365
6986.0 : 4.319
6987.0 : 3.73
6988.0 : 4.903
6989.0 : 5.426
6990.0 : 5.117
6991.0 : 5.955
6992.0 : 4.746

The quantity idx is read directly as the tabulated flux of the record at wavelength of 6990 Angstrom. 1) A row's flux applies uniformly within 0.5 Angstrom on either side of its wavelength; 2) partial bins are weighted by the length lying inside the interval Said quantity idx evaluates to 5.117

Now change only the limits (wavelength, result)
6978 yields 4.466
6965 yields 4.511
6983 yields 4.808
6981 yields 4.627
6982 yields 4.591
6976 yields 4.561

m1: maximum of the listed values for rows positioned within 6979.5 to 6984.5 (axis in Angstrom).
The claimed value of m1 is 4.808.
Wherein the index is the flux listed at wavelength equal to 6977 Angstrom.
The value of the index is 4.549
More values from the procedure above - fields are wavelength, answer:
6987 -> 3.73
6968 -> 4.536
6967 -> 4.897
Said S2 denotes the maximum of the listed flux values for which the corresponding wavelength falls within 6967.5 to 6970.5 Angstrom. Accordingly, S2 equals 5.25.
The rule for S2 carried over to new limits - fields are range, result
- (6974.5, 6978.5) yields 4.843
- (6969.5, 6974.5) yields 6.291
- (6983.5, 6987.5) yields 4.58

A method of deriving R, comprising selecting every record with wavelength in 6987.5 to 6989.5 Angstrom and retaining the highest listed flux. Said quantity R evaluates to 5.426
